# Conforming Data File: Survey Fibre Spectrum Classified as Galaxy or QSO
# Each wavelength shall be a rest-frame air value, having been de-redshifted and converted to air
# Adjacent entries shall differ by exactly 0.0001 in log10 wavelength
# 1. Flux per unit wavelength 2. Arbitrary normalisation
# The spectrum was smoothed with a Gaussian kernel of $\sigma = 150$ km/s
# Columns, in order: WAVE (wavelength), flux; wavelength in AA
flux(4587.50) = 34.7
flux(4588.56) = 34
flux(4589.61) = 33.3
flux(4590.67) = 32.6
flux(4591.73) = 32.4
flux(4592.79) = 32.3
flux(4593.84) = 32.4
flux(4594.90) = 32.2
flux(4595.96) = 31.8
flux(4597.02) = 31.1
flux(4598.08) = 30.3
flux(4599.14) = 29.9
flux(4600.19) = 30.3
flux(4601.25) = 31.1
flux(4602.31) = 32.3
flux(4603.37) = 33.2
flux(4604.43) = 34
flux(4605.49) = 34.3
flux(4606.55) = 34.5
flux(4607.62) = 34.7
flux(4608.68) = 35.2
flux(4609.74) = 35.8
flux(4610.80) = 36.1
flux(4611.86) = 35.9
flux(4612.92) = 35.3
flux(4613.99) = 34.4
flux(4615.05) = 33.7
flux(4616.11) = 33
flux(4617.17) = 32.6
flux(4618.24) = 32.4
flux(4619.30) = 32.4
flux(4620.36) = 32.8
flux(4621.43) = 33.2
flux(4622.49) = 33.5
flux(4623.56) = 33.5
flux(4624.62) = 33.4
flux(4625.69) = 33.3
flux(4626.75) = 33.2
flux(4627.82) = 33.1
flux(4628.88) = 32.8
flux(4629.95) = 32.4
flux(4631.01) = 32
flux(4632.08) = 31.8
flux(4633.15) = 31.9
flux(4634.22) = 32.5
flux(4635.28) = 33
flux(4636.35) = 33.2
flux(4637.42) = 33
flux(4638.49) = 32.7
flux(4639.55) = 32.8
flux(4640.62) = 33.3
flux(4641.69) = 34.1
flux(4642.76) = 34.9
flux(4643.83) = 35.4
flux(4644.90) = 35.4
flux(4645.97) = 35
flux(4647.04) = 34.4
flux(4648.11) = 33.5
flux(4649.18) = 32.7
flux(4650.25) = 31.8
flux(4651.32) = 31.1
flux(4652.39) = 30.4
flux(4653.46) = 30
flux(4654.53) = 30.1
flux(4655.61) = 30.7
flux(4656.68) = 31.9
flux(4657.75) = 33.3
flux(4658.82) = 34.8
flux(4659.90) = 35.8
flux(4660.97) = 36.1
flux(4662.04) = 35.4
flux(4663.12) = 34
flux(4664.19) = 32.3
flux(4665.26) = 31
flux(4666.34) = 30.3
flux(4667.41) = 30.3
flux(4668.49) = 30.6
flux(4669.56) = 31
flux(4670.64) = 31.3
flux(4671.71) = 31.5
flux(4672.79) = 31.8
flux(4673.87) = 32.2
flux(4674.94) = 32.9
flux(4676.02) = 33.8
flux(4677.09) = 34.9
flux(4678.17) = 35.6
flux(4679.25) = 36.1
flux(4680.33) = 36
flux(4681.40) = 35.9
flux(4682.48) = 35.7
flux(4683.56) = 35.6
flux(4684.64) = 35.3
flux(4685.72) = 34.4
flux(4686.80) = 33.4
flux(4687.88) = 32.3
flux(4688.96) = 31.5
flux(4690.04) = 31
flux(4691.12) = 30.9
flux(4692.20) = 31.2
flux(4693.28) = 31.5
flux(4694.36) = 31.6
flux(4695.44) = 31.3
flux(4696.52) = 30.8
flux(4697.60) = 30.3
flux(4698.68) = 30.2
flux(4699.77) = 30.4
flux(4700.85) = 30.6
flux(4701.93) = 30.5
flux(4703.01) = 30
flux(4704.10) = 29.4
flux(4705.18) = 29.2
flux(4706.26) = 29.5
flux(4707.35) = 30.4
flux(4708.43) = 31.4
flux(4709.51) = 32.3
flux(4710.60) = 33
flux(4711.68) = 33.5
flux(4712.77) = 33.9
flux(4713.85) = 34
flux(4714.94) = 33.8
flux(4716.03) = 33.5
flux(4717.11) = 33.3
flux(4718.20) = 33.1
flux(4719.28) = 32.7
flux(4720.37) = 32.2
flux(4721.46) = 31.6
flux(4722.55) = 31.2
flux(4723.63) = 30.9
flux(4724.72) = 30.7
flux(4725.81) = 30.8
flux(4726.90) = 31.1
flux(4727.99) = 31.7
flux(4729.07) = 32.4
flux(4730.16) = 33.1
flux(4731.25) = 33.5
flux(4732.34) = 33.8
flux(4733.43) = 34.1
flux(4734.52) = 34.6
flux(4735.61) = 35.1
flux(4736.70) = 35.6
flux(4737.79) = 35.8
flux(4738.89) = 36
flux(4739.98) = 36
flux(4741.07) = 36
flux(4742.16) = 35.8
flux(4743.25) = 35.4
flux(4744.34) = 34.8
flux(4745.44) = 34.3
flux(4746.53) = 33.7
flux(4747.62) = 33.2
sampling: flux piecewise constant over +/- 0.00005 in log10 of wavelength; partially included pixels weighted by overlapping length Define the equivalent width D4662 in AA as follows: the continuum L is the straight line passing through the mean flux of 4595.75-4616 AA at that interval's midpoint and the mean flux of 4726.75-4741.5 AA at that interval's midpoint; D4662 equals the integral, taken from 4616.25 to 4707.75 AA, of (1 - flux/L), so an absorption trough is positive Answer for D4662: 3.2 AA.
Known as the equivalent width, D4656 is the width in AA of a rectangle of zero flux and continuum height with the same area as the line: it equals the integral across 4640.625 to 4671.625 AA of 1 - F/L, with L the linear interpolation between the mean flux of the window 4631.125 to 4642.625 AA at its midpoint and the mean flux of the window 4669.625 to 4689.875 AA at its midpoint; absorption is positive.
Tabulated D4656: 0.5 AA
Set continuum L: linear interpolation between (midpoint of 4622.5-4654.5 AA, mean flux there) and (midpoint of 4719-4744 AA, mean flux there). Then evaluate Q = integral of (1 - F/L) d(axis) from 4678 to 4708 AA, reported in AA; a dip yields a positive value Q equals 1.04 AA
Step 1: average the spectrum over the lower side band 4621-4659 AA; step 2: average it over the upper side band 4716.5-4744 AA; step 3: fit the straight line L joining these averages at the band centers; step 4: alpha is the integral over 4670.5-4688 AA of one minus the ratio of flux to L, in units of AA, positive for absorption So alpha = -0.5 AA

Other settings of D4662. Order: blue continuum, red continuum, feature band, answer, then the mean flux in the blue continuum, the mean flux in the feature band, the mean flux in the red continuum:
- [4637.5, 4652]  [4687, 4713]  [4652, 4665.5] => 0.1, 33.6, 32.8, 31.1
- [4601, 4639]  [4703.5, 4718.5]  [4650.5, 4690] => -0.4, 33.4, 33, 32.1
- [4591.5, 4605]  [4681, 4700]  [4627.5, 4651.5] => -0.8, 31.8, 33.2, 32.4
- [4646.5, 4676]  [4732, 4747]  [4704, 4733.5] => 1.9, 32.3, 32.2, 35.1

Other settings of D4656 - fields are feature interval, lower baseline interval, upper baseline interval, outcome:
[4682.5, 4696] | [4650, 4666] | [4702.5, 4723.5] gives -0.2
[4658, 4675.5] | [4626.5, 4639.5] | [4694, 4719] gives -0.2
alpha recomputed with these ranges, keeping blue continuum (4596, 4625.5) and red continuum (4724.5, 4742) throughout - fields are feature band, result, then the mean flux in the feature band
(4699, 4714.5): 1.1 AA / 31.3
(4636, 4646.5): -0.2 AA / 34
